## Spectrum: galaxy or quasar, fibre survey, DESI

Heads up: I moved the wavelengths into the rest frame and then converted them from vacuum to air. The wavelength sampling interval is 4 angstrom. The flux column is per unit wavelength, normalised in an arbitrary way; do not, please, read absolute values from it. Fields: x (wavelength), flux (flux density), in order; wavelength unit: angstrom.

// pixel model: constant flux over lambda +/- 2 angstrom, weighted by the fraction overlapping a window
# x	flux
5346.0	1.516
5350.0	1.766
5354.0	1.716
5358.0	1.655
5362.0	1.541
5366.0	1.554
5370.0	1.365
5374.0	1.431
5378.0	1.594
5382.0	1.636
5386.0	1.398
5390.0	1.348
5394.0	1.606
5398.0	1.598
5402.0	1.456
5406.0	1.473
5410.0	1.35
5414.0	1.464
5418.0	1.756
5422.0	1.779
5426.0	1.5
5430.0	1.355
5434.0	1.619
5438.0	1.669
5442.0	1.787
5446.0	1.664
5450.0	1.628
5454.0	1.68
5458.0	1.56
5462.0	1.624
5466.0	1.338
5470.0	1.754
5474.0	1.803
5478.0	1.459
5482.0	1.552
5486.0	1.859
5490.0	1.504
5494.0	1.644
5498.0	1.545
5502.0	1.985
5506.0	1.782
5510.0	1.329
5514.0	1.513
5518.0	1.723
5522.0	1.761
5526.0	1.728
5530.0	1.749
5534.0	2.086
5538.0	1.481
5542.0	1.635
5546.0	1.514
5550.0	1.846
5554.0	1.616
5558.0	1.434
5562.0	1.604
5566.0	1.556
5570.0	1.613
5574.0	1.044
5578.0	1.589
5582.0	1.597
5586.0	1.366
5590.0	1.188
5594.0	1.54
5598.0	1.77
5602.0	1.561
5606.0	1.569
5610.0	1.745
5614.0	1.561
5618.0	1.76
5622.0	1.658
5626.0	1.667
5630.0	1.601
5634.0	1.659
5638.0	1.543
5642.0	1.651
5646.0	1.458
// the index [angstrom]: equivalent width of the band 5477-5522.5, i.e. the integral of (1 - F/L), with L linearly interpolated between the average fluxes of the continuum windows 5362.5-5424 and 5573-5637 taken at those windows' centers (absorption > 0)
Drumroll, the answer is -2.8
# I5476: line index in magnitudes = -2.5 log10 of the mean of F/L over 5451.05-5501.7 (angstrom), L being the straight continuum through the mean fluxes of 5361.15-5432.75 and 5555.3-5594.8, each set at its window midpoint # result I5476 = -0.10 mag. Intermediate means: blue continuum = 1.51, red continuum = 1.45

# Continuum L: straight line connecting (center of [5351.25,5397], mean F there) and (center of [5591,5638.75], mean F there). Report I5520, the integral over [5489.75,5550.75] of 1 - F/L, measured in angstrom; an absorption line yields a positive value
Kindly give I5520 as -3.26 angstrom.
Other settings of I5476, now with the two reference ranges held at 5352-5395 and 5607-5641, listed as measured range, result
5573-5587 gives 0.14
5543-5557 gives -0.02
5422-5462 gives -0.04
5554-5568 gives 0.05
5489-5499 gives 0.01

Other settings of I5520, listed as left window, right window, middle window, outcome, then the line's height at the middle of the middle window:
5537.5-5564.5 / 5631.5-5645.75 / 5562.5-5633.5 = 1.83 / 1.6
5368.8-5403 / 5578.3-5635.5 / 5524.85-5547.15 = -2.09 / 1.56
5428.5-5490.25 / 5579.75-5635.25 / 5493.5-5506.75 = -1.10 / 1.61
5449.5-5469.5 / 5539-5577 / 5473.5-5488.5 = -0.78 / 1.57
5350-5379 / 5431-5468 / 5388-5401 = 0.56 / 1.58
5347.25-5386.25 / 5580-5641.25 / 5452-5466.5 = 0.05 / 1.58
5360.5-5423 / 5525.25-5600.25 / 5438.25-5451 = -1.33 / 1.54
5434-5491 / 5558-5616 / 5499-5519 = -0.82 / 1.59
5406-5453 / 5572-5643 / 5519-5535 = -2.38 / 1.57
